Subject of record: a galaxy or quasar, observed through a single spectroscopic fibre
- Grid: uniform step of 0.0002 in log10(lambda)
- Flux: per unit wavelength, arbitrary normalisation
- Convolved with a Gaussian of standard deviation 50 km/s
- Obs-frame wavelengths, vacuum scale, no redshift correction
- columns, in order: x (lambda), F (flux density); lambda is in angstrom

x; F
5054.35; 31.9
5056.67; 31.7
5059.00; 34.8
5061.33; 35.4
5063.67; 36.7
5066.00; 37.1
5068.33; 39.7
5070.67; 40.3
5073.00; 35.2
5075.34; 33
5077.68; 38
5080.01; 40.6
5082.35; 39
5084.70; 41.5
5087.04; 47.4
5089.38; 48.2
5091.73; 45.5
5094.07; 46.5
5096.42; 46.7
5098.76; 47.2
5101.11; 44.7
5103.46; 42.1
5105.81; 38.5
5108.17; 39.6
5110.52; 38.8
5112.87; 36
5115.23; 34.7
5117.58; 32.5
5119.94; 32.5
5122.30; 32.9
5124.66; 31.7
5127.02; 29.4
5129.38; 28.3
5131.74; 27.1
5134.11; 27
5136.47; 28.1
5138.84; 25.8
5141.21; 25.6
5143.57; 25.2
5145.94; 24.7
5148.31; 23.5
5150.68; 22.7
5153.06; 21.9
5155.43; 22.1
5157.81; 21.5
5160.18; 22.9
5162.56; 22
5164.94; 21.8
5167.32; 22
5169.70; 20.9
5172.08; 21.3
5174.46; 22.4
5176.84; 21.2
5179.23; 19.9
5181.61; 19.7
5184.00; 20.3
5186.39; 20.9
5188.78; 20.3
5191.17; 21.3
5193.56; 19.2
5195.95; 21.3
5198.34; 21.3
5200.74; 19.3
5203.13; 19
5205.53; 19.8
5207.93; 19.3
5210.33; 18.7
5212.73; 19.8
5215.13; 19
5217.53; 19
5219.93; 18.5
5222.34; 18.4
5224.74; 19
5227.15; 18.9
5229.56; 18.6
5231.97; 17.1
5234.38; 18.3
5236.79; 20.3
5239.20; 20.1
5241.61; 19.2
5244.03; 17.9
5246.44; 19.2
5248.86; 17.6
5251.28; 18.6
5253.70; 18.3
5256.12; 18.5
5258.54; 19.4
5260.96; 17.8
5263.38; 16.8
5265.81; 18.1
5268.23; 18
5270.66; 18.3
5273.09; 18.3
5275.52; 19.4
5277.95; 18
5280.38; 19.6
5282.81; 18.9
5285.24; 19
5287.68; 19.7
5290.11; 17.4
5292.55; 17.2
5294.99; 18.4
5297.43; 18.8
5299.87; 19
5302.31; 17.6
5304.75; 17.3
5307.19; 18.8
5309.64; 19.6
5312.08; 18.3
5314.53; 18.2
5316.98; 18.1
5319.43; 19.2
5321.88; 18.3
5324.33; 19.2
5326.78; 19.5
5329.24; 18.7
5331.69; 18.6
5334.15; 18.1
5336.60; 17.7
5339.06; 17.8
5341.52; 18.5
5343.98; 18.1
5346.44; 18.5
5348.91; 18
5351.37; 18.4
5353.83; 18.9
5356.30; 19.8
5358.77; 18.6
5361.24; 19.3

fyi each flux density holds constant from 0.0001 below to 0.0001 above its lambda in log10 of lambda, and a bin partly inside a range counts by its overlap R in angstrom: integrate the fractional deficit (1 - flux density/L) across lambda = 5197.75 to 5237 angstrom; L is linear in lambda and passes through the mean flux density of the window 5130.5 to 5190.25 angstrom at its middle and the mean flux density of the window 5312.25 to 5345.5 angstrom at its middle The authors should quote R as 4.3 angstrom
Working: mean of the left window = 22.8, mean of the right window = 18.5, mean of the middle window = 19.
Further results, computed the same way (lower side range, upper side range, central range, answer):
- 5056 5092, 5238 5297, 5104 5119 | -0.8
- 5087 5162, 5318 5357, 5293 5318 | 2.8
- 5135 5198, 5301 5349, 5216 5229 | 1.3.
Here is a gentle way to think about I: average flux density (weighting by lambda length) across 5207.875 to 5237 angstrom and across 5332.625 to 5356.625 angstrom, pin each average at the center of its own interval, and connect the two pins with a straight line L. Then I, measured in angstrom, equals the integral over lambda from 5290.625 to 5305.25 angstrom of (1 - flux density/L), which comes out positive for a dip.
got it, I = 0.3 angstrom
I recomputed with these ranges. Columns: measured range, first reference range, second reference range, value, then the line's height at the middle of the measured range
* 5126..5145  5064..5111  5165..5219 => 2.8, 31.7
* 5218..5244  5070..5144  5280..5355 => 7.1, 25.9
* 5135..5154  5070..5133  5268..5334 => 5.2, 34.1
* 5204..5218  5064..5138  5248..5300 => 3.4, 25.4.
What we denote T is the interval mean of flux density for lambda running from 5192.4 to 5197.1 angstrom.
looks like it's 20.3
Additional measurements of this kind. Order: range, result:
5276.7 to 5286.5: 18.9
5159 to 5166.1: 22.2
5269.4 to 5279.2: 18.5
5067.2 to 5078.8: 37.2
